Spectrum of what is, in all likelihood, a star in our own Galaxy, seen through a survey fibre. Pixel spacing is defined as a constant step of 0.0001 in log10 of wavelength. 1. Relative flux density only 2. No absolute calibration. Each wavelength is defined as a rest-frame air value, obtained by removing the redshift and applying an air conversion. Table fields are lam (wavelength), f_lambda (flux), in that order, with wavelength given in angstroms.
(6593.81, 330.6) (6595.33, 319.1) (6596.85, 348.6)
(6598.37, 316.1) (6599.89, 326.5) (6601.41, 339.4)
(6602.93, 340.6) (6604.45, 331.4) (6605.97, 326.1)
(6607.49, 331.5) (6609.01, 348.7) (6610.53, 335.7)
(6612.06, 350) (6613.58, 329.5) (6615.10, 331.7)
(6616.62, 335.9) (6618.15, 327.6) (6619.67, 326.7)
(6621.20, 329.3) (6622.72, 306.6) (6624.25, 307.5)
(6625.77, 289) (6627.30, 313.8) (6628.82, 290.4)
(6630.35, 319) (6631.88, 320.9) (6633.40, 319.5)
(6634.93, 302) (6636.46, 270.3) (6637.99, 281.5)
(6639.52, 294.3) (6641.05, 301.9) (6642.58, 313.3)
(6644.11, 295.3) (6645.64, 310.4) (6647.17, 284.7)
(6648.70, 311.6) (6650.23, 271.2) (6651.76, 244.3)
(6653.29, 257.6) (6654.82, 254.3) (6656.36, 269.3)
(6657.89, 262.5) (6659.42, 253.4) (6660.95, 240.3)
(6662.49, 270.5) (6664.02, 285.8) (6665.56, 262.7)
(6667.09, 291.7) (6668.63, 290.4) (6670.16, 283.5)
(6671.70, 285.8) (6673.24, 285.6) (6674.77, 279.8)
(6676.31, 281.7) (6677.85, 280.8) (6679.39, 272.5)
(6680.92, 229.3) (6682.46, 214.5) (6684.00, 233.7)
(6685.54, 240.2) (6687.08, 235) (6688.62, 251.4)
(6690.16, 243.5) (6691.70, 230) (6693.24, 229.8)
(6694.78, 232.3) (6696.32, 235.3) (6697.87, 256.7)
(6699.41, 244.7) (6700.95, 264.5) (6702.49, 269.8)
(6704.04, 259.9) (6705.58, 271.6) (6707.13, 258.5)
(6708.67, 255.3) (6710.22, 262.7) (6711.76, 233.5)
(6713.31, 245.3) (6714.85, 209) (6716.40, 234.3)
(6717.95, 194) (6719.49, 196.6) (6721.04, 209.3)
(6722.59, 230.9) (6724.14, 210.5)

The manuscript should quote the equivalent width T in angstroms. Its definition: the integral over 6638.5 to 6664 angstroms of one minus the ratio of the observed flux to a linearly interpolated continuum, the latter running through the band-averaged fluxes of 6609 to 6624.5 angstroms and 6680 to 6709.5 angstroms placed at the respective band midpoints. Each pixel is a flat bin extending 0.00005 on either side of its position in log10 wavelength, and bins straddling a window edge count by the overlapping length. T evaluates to 1.3 angstroms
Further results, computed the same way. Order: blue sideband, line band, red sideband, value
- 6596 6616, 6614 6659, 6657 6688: 0.73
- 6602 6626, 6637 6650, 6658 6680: 0.12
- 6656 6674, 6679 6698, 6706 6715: 1.65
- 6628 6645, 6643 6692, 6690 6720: 1.39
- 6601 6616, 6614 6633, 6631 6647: 0.12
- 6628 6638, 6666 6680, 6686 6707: -0.78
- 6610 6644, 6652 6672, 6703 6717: 1.16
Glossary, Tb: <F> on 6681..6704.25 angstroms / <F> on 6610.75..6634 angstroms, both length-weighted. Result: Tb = 0.8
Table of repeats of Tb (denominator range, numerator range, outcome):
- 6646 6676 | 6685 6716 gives 0.90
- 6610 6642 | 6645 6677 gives 0.88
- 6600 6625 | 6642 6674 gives 0.84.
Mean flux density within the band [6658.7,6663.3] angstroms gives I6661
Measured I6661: 255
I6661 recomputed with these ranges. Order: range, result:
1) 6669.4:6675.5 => 284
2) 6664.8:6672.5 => 283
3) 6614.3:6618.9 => 332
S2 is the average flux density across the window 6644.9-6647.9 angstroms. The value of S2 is 298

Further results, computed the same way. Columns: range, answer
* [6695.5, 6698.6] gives 245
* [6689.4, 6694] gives 235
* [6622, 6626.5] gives 301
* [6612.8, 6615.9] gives 332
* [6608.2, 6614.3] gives 341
